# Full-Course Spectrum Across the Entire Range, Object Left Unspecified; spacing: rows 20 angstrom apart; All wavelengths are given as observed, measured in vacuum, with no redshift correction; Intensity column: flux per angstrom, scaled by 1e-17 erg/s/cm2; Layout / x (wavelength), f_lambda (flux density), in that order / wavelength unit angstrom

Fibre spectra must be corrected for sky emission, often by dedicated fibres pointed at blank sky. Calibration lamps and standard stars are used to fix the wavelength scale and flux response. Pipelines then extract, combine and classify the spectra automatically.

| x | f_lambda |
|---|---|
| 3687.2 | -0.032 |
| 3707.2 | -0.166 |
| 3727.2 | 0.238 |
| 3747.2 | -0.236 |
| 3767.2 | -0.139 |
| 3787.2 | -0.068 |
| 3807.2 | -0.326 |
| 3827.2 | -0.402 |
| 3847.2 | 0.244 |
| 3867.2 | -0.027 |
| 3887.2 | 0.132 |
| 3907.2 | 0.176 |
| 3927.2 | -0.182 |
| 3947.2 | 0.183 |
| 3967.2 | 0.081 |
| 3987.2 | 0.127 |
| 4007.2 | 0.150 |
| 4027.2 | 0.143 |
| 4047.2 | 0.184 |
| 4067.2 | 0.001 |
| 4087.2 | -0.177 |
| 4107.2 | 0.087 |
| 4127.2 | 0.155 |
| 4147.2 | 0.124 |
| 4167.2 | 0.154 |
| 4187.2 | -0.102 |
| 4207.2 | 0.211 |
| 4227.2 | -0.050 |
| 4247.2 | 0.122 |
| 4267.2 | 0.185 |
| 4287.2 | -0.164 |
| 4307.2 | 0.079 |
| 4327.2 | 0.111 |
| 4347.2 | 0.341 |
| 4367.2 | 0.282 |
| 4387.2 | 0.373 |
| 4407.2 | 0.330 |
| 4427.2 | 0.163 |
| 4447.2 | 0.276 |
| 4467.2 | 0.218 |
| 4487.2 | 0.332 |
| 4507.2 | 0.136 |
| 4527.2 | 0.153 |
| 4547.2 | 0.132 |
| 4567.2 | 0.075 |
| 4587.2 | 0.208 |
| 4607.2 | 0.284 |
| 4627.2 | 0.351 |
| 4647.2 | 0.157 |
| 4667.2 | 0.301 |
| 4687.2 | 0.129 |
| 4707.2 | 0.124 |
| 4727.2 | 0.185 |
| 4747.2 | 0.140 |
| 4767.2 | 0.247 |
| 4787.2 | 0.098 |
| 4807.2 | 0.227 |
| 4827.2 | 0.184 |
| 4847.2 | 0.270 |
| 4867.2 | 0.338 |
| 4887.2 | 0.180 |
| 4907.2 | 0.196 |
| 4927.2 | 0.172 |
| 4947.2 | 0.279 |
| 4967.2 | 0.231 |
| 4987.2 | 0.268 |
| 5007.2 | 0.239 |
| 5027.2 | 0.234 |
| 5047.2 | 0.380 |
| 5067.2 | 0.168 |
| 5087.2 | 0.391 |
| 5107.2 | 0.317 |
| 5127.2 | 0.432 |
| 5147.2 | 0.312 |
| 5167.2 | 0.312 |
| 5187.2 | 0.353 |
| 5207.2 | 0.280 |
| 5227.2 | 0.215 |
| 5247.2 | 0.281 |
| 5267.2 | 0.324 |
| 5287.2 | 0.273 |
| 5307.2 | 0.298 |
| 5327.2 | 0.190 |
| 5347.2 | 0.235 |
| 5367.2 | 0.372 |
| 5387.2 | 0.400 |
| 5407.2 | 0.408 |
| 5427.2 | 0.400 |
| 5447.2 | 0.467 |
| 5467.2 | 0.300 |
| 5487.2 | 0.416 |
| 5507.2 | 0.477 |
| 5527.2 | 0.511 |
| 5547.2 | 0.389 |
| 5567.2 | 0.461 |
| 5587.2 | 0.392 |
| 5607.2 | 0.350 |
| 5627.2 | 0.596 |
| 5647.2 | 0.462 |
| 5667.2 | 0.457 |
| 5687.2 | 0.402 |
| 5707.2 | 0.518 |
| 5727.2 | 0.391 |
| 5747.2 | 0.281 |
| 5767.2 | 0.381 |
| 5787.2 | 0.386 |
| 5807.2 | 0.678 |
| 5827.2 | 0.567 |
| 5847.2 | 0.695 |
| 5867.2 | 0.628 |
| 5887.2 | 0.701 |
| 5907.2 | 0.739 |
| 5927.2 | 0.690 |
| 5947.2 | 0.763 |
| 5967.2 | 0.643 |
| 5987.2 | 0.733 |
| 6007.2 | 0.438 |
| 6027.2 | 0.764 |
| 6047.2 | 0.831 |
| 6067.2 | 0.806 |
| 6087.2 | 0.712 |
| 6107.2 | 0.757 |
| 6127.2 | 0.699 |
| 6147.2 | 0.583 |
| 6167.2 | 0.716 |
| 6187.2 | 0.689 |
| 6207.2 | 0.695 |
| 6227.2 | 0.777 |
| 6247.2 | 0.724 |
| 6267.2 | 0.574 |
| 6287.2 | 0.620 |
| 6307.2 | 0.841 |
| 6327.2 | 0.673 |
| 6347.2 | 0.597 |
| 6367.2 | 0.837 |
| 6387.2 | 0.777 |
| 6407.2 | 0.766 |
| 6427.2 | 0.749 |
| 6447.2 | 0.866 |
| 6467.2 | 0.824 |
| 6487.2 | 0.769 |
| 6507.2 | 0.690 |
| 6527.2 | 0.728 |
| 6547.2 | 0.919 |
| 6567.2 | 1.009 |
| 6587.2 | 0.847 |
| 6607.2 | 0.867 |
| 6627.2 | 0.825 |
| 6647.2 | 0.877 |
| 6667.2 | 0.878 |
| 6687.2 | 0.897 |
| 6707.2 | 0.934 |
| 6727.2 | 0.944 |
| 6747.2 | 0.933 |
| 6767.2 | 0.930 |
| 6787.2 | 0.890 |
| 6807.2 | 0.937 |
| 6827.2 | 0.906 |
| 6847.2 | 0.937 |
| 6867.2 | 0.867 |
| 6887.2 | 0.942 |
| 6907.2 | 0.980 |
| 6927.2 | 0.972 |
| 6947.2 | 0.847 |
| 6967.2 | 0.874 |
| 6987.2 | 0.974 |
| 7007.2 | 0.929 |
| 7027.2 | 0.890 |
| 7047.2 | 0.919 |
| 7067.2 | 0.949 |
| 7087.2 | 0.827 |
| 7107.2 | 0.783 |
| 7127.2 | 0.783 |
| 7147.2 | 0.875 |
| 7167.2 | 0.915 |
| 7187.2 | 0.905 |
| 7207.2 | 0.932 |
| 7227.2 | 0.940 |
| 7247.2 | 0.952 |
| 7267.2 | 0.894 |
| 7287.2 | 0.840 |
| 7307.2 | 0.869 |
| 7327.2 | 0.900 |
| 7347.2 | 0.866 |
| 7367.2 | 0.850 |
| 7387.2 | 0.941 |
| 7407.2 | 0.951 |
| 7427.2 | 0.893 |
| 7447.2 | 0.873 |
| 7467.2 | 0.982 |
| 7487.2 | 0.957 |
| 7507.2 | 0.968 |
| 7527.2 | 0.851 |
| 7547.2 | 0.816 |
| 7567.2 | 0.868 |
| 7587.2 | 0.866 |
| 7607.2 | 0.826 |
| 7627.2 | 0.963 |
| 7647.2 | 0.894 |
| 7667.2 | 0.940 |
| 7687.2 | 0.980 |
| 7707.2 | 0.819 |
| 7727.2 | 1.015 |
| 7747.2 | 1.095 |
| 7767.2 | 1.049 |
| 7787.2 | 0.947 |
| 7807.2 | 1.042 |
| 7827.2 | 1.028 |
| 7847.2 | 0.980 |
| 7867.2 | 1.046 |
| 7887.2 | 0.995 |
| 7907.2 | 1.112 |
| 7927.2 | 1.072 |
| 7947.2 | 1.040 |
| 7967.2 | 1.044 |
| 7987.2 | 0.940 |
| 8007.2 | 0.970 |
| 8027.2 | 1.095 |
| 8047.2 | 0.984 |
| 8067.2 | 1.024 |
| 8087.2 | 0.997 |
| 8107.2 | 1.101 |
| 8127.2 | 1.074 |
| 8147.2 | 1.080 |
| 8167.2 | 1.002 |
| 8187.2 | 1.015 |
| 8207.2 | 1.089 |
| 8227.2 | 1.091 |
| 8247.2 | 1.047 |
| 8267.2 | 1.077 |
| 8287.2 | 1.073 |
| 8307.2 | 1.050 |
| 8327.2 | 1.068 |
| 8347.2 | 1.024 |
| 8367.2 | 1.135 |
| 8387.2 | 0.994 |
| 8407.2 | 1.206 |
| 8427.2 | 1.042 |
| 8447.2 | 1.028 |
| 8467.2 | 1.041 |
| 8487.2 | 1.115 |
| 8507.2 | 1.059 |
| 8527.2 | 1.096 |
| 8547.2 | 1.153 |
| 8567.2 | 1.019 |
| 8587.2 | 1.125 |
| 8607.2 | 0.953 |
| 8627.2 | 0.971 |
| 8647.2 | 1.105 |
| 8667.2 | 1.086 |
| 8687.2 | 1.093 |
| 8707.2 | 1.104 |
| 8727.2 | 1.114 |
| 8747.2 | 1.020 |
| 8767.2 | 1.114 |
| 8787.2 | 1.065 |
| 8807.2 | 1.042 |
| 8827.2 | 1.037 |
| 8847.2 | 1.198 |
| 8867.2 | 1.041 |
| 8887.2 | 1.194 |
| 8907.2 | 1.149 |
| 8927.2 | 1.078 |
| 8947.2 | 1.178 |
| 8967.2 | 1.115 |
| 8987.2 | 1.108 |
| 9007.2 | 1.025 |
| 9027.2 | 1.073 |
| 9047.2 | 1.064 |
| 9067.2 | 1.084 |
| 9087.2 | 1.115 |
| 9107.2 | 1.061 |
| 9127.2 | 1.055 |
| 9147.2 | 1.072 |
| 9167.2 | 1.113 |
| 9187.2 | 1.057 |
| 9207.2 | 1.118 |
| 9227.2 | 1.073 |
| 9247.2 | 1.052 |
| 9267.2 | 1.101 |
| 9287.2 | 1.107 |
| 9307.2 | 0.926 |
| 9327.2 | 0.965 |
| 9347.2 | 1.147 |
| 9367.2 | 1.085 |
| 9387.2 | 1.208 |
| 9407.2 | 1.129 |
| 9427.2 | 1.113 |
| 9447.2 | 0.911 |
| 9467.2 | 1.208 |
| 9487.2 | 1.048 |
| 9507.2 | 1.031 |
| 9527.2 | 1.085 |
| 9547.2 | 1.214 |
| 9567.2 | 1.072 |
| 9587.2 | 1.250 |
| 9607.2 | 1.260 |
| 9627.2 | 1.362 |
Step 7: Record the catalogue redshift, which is 0.46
